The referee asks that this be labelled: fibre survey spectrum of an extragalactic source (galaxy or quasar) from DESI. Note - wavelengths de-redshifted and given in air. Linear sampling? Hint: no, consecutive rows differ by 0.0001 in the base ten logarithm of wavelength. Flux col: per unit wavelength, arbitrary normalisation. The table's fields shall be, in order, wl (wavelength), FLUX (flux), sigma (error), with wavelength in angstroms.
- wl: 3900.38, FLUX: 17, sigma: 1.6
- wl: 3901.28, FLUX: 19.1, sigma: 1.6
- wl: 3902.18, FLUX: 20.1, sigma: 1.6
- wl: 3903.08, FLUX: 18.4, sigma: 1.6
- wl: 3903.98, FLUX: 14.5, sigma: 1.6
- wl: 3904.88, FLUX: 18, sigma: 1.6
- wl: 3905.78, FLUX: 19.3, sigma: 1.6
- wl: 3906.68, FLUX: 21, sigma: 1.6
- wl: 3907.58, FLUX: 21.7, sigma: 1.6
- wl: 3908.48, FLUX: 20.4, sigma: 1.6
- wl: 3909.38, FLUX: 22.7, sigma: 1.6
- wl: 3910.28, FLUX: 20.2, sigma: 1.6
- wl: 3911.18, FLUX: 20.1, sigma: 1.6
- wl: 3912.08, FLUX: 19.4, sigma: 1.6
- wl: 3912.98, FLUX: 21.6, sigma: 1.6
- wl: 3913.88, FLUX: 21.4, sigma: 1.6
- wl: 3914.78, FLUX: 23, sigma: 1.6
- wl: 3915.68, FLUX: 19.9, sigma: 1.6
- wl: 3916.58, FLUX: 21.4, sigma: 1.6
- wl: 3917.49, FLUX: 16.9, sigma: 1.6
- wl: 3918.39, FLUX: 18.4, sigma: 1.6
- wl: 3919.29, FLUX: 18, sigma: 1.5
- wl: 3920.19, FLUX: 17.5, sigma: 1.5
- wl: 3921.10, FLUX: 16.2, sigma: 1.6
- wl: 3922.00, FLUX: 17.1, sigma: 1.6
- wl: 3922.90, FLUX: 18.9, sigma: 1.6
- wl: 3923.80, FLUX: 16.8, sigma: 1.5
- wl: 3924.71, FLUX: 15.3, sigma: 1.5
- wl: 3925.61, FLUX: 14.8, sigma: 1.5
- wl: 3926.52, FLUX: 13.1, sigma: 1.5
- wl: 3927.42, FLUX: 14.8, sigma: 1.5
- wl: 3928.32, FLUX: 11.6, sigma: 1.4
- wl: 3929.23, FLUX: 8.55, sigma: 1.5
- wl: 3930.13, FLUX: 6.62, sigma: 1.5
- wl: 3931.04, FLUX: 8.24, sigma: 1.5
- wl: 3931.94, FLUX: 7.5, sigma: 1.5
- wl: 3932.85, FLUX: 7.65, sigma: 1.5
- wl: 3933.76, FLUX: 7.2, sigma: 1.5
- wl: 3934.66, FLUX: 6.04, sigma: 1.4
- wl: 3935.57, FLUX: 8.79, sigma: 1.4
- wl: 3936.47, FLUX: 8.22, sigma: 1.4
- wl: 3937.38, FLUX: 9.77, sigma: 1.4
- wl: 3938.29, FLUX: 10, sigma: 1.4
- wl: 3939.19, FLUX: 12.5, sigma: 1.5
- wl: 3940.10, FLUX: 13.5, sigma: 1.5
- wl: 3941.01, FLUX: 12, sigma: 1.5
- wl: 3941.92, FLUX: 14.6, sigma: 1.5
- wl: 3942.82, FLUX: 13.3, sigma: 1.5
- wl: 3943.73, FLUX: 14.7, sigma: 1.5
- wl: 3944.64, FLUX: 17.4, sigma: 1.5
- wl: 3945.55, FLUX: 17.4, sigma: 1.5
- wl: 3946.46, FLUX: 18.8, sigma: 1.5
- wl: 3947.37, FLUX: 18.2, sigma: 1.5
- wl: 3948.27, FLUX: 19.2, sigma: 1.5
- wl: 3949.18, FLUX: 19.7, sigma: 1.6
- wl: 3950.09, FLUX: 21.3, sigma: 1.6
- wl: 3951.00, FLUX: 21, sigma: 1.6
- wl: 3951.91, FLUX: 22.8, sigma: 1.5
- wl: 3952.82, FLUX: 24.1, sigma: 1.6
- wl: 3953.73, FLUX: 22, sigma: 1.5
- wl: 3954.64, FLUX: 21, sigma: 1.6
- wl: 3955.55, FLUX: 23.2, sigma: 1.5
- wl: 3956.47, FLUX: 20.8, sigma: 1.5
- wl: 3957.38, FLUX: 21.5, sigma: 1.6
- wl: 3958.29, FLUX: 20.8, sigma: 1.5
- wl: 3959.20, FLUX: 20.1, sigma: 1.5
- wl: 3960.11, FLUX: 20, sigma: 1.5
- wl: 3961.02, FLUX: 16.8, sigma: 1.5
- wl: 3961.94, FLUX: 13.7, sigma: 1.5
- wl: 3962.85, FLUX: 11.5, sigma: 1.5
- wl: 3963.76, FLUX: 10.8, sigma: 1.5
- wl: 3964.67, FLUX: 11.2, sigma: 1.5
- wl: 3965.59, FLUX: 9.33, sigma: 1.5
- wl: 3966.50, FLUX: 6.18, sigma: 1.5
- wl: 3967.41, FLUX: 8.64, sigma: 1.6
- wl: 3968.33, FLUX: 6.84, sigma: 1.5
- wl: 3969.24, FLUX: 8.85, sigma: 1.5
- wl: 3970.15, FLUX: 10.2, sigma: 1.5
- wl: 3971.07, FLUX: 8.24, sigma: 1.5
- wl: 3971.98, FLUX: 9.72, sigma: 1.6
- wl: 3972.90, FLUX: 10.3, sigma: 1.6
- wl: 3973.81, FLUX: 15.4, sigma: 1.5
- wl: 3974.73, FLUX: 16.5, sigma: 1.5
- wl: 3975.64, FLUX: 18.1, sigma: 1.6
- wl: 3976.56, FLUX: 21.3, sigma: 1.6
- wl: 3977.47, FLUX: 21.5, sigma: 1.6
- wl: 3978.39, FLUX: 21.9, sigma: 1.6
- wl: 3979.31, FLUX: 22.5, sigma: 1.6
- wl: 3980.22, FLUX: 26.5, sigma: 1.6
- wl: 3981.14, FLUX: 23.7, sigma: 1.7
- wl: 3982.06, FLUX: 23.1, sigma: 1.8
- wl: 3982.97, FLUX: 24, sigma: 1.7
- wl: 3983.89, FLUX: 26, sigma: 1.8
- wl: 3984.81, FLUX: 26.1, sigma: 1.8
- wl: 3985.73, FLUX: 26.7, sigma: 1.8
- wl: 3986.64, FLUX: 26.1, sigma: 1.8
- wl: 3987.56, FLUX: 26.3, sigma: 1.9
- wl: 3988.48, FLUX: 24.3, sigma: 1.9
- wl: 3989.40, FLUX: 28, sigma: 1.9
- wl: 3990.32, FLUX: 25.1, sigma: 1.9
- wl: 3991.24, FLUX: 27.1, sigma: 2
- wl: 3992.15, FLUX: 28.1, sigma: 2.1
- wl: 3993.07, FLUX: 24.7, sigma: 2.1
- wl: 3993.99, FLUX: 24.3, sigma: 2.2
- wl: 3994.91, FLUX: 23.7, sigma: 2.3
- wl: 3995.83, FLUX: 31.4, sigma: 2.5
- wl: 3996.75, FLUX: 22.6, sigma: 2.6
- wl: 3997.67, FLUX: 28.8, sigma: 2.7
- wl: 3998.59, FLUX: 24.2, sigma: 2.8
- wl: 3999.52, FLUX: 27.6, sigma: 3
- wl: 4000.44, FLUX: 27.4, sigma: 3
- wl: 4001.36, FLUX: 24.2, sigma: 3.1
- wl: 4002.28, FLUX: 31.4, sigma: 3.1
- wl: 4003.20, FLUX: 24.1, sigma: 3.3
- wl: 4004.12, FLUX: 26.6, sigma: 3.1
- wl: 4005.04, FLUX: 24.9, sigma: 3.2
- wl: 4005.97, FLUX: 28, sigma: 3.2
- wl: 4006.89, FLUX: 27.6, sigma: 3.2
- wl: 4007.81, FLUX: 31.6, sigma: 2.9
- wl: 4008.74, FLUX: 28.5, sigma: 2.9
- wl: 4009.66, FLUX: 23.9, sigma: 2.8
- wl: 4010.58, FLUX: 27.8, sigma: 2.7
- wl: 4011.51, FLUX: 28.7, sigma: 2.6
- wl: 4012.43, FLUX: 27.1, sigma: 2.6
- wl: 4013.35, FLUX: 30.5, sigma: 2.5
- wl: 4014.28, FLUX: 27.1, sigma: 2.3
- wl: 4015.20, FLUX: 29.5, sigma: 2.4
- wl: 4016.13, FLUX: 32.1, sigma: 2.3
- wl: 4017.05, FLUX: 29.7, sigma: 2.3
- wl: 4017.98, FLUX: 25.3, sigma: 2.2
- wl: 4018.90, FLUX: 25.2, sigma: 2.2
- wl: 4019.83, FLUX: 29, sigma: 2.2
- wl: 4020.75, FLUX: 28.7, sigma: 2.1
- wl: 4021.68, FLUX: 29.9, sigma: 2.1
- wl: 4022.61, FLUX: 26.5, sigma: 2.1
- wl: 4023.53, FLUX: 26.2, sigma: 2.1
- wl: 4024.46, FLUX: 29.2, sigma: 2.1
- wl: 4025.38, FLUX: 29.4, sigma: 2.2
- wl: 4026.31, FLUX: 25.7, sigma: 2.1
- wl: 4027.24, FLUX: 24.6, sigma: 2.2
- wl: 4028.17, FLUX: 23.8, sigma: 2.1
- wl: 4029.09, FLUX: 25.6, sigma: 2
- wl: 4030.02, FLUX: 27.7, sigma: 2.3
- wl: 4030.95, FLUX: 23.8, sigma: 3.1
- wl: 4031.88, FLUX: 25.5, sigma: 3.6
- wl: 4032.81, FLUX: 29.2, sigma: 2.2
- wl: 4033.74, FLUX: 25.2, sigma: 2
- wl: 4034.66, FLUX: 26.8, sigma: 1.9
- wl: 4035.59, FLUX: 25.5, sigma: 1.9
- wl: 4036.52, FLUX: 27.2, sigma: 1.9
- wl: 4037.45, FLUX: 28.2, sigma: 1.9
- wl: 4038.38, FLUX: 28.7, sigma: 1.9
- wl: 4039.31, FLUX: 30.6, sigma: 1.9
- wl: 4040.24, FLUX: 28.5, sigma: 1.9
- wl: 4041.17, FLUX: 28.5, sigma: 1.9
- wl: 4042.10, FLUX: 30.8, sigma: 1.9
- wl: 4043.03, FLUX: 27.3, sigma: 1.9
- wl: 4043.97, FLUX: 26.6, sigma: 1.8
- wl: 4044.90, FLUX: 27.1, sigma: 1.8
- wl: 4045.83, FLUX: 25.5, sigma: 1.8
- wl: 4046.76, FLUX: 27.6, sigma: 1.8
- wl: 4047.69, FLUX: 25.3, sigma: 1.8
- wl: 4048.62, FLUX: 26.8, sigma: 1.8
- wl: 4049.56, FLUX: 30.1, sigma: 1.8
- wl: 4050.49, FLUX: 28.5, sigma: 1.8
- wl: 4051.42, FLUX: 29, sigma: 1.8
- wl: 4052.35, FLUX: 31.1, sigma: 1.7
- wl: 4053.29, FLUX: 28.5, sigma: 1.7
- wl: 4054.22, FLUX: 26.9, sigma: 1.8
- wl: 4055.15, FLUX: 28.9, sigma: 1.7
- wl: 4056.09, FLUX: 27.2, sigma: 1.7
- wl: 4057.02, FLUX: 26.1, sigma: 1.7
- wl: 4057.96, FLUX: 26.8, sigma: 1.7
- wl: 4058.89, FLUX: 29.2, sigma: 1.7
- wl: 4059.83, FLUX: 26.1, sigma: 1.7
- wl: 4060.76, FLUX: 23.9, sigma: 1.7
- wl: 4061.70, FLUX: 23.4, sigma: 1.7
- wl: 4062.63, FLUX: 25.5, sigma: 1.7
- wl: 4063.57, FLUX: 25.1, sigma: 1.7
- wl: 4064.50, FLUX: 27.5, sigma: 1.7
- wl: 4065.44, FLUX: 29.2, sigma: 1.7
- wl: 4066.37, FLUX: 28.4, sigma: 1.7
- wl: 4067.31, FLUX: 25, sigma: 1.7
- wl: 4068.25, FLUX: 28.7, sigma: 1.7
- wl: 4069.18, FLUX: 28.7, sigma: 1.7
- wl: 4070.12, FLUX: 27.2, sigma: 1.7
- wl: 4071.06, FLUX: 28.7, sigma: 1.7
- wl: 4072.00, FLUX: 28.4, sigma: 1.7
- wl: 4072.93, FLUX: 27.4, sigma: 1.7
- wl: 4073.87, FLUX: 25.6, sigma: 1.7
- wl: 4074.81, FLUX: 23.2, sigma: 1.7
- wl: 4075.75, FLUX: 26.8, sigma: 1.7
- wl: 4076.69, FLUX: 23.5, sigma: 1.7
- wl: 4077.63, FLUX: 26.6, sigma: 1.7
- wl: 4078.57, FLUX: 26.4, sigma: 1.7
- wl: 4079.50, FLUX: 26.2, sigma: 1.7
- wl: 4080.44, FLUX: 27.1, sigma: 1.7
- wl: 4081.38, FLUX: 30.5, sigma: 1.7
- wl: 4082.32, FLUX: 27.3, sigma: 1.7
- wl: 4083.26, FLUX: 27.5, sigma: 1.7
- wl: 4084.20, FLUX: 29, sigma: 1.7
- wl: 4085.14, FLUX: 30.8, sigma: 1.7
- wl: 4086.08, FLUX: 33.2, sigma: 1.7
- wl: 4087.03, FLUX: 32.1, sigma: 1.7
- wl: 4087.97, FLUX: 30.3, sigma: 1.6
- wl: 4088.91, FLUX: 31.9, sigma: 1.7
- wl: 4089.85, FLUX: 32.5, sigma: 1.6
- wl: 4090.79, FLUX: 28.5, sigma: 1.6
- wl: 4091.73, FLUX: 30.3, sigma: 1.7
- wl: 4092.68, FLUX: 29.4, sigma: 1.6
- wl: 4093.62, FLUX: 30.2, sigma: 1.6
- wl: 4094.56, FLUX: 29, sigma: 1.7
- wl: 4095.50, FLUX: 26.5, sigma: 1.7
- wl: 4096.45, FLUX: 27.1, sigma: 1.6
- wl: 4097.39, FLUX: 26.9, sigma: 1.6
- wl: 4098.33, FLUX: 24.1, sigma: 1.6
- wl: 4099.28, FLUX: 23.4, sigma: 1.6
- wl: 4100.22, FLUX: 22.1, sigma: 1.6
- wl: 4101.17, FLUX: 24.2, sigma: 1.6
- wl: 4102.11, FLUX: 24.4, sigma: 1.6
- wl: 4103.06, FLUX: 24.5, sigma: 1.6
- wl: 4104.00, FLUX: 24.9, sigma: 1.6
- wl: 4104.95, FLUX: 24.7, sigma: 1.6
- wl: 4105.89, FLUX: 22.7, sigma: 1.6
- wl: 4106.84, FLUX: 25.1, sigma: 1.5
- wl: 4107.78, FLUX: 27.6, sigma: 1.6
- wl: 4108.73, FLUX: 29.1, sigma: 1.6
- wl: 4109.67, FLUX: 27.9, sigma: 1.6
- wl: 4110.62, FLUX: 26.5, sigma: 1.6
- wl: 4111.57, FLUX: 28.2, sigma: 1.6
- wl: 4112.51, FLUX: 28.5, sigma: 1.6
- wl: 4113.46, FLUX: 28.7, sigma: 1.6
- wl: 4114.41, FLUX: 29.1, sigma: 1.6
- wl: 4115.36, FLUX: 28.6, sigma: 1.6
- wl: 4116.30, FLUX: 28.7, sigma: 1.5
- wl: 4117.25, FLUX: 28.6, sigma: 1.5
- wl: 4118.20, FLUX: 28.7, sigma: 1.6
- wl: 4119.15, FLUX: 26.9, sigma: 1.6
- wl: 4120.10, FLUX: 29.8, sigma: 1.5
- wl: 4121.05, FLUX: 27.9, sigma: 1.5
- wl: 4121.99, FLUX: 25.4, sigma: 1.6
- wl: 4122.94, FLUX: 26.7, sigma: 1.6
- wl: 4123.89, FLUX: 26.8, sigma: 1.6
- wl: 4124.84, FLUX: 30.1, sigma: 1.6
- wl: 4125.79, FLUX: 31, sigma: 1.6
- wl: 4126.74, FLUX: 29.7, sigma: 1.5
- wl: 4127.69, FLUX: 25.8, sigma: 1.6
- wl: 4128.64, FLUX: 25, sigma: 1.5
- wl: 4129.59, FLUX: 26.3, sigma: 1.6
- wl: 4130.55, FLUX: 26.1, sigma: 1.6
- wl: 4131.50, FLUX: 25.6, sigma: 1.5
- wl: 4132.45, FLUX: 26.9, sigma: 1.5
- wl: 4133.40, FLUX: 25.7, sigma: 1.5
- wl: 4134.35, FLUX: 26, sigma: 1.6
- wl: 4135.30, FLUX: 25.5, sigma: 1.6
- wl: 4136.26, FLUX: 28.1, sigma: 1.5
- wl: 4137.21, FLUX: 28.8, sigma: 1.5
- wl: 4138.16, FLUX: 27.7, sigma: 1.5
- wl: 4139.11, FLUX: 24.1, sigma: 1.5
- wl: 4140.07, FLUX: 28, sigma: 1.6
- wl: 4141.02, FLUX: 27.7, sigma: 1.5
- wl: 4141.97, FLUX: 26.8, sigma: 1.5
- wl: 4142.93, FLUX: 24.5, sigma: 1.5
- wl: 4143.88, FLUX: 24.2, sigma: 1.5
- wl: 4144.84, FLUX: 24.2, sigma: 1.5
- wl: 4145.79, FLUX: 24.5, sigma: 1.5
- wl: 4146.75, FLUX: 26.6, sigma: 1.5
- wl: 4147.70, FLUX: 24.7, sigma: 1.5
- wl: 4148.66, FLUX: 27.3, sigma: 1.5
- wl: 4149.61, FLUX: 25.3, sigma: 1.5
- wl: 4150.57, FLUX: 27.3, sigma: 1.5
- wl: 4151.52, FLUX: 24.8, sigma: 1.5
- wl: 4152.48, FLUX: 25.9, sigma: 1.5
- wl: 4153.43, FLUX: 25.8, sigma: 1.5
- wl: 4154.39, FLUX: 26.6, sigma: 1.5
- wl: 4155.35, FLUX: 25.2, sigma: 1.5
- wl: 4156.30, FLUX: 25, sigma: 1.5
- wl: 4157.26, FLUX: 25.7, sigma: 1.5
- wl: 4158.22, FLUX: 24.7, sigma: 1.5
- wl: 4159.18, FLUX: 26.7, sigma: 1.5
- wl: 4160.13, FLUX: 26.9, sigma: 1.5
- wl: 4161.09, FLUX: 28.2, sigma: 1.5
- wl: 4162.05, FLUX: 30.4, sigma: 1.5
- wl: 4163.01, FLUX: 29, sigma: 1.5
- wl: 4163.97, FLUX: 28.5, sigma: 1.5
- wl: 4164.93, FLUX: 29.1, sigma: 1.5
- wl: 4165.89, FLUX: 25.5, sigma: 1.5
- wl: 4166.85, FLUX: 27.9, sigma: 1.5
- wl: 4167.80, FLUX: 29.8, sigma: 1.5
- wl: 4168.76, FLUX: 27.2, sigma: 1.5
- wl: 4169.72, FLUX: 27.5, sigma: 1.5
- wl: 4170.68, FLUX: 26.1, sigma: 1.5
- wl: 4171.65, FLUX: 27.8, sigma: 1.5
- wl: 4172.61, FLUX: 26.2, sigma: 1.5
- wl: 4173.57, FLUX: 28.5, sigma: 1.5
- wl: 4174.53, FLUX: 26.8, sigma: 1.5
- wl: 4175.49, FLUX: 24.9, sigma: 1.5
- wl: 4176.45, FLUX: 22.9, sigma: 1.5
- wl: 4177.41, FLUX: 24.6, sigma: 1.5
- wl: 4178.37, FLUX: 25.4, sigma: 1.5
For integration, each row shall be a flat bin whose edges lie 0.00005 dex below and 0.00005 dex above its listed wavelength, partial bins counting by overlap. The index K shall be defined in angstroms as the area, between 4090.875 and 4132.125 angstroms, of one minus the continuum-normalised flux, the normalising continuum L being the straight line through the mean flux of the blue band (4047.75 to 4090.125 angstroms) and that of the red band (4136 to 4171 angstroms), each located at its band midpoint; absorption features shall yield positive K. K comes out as 0.2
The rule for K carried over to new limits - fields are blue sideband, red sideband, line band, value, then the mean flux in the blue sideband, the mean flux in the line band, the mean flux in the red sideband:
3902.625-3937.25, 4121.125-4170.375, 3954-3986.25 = 1.70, 15.8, 17.3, 26.7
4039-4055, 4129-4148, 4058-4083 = 0.78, 28.2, 26.8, 26.1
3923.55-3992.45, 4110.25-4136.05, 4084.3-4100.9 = -2.09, 16.6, 28.7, 27.5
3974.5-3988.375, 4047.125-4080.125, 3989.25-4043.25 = -4.93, 23.5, 27.3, 27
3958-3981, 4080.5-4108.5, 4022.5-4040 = -4.76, 14.8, 26.9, 27.6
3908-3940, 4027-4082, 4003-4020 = -3.48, 14.9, 27.8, 27.1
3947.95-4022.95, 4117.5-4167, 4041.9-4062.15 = -2.56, 22.5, 27.3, 26.8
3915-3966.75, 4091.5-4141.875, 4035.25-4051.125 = -4.12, 15.3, 27.8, 27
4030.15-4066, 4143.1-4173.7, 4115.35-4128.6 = -0.60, 27.3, 28.1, 26.6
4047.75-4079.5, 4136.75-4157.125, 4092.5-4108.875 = 0.50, 27.1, 25.8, 25.9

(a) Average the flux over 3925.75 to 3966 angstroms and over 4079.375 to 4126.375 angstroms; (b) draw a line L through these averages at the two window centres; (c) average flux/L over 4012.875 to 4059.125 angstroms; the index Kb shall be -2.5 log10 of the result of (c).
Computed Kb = -0.24 mag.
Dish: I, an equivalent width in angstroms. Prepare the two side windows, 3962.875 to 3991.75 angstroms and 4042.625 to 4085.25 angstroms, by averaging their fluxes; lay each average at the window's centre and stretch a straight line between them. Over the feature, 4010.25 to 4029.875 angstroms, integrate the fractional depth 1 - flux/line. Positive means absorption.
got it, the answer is -4.3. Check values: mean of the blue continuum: 18.3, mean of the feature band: 27.7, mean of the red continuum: 27.2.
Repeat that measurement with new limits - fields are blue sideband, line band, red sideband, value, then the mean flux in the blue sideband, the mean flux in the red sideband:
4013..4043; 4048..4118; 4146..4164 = -0.88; 27.6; 26.5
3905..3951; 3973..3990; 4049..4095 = -2.19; 15.7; 28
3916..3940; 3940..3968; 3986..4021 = 0.88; 12.8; 27.1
